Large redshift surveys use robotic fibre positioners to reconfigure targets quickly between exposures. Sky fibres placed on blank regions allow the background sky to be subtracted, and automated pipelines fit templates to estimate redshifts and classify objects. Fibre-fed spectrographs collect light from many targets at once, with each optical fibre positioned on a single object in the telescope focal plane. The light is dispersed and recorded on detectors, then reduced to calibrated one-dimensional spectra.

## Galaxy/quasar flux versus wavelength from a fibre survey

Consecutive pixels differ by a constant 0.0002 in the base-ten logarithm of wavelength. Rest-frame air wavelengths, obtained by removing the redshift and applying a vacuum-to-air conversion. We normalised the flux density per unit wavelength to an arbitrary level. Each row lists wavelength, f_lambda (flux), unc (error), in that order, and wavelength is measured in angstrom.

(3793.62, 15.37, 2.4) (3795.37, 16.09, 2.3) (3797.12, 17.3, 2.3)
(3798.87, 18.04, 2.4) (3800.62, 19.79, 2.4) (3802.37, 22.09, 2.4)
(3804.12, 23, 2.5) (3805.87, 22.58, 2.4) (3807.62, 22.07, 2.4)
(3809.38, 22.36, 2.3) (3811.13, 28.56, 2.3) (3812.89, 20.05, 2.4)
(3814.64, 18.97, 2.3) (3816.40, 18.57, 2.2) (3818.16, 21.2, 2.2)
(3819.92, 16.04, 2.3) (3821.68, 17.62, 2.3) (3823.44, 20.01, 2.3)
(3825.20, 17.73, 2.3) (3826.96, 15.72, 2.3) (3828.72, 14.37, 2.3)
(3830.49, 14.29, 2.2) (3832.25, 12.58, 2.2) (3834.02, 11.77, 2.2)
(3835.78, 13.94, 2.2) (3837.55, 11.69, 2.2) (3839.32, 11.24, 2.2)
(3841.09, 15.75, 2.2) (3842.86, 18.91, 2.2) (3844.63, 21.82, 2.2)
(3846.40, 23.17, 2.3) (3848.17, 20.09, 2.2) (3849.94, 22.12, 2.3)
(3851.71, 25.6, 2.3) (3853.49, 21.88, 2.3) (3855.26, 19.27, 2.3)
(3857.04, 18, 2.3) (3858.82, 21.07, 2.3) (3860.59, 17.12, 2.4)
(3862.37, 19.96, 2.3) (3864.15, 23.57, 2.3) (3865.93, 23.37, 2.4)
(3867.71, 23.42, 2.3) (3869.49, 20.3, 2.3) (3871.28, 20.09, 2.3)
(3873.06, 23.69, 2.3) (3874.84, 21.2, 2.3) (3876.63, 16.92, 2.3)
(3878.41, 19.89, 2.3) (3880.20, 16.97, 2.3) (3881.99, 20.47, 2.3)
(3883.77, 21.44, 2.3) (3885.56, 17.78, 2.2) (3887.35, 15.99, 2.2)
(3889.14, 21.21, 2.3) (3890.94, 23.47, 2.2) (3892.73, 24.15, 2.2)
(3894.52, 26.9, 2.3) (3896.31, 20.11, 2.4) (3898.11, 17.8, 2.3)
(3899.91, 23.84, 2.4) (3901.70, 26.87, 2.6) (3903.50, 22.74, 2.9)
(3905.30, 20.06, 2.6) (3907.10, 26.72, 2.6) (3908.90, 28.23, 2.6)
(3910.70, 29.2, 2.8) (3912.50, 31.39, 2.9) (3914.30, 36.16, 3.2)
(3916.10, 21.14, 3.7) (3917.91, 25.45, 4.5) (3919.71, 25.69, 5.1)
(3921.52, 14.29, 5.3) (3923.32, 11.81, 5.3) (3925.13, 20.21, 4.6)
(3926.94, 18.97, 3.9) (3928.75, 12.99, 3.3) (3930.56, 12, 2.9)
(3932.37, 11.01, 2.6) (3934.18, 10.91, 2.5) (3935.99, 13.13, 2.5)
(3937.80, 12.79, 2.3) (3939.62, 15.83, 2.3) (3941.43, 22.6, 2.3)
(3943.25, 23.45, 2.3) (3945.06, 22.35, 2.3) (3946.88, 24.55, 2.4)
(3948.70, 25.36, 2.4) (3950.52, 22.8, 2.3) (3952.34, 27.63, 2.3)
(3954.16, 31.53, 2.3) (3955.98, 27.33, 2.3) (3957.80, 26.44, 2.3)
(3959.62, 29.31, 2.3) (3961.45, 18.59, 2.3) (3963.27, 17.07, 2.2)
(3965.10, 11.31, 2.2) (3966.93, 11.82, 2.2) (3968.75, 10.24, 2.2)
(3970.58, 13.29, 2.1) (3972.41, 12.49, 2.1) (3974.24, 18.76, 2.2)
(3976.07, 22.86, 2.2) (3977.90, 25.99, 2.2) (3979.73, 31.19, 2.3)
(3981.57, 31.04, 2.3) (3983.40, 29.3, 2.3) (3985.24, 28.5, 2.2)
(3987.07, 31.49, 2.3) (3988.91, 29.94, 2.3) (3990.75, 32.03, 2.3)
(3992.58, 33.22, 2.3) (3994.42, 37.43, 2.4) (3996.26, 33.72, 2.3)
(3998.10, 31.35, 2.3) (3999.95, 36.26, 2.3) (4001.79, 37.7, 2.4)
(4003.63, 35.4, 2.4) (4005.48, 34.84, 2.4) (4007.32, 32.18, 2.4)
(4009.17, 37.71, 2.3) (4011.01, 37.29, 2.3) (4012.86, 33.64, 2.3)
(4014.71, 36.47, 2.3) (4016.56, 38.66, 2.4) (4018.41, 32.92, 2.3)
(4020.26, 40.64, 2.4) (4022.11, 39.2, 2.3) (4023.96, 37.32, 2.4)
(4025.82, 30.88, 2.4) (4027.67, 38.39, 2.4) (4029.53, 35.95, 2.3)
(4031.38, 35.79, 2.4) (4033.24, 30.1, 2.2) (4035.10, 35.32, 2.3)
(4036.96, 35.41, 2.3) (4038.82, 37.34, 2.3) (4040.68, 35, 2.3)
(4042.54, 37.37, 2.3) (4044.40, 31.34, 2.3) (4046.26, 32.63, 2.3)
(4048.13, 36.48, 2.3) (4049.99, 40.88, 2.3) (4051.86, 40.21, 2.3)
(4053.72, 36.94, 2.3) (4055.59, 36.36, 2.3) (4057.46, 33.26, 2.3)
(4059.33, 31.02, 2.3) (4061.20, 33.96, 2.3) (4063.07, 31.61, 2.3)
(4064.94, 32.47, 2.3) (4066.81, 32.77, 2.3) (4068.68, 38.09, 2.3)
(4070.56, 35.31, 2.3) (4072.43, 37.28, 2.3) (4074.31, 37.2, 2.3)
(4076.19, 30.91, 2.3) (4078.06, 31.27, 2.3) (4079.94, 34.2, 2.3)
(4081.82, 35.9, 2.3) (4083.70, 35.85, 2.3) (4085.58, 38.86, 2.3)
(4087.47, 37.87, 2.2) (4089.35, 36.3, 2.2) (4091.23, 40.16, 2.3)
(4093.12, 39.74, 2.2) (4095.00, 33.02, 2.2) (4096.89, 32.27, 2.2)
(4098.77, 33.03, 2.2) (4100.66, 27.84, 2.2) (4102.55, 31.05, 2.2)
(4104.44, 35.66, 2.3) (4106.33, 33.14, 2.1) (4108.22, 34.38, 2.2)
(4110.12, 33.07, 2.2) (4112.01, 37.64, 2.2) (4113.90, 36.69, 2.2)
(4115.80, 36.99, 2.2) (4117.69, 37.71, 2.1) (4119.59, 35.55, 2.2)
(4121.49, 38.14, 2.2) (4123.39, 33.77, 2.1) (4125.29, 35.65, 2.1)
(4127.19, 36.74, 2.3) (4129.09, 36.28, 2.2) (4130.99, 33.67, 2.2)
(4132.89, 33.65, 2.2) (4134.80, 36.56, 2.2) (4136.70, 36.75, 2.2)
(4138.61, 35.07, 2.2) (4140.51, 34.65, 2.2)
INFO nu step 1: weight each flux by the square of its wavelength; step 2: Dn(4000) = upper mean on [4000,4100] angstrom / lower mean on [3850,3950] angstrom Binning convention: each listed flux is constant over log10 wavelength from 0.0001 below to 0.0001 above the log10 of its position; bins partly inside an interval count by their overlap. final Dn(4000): 1.83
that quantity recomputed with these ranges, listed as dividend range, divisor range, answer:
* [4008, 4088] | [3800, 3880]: 2.03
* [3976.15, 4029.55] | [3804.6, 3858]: 1.99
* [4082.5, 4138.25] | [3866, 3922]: 1.73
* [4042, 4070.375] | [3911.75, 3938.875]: 2.03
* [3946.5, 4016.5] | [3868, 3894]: 1.43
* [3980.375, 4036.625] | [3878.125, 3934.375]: 1.71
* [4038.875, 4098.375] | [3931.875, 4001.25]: 1.57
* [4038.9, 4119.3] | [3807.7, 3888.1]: 2.07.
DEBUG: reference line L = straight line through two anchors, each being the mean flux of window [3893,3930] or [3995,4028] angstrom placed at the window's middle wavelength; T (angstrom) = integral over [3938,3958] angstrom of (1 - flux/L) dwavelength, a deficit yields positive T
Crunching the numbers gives 2.6 angstrom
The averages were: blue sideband 22.9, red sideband 35.8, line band 24.1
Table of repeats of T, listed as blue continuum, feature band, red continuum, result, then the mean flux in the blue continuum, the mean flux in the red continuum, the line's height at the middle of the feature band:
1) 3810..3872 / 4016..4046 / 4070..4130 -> -4.59 angstrom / 18.9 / 35.3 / 30.9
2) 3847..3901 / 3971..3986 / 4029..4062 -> 2.61 angstrom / 21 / 35.3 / 29.7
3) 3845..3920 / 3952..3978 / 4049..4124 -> 7.14 angstrom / 22.5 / 35.2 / 27.6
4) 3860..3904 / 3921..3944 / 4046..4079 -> 8.92 angstrom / 21.2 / 35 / 25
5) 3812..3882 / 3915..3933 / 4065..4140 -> 4.55 angstrom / 18.7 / 35.2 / 23.7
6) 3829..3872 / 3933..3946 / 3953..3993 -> 3.03 angstrom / 18.7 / 23.7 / 22.4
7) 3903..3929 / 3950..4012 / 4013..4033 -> 8.05 angstrom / 23.3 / 36.3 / 31.2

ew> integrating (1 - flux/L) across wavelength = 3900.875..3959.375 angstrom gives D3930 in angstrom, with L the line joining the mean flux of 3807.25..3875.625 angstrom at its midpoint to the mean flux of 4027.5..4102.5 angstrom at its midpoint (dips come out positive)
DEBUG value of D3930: 7.8 angstrom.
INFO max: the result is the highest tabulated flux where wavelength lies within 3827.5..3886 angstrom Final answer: 25.6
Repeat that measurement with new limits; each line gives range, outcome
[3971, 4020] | 38.66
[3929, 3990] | 31.53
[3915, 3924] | 25.69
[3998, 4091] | 40.88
